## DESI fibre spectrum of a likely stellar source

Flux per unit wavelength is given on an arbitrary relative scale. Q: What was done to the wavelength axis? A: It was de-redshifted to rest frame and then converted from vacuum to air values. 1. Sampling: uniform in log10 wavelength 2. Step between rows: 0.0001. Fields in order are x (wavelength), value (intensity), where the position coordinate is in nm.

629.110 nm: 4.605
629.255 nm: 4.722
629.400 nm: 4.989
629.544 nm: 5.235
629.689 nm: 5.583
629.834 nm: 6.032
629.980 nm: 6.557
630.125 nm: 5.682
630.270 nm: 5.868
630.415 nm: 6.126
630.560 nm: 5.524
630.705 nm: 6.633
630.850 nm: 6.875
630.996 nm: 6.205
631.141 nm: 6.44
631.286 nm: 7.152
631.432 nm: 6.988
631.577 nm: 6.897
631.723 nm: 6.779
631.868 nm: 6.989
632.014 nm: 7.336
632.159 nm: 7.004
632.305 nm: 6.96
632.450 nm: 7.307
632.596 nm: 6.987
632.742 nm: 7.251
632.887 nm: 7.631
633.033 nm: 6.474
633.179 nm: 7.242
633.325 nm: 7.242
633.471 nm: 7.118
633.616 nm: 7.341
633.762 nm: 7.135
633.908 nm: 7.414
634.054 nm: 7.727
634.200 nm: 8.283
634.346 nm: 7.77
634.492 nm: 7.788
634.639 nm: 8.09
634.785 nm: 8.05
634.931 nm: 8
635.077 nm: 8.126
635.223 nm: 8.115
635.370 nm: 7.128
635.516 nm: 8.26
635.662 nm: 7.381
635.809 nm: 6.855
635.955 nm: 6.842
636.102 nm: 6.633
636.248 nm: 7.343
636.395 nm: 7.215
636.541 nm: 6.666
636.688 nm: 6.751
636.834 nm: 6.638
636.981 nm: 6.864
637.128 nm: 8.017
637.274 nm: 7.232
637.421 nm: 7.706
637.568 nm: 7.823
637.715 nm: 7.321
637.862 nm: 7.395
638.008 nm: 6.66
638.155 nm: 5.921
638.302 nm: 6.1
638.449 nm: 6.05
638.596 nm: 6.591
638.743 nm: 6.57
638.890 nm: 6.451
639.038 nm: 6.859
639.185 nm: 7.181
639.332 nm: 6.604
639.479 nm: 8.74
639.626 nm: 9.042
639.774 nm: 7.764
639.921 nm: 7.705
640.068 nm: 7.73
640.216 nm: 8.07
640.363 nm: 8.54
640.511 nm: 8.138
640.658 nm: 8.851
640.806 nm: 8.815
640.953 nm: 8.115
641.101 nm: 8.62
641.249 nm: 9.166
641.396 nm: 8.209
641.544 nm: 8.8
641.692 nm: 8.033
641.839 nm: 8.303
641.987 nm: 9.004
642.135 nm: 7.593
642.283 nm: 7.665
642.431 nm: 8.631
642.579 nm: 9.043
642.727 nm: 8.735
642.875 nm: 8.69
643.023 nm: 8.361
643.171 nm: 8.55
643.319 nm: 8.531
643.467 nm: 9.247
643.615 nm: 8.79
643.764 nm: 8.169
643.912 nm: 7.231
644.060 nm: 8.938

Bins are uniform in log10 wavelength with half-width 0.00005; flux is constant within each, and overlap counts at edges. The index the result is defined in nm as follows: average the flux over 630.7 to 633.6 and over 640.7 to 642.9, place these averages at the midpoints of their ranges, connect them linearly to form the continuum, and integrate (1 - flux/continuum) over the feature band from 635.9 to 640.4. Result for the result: 0.42 nm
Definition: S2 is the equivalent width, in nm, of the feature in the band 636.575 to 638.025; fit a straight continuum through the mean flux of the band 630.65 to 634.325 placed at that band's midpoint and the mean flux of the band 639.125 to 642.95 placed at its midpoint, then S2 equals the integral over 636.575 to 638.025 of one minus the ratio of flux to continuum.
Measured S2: 0.10 nm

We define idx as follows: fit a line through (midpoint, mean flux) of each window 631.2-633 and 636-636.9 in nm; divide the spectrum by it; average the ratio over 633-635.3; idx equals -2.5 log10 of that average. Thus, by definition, -0.10 mag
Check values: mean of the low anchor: 7.09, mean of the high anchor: 6.88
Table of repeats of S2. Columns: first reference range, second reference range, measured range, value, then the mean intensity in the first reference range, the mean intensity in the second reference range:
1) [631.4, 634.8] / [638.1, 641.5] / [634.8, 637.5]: 0.049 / 7.32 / 7.66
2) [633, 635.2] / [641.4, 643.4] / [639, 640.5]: 0.060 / 7.62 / 8.45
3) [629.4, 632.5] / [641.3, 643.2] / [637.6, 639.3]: 0.239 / 6.45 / 8.44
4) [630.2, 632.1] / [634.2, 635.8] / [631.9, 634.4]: -0.017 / 6.61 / 7.85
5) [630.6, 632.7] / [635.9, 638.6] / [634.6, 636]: -0.156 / 6.88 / 6.95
